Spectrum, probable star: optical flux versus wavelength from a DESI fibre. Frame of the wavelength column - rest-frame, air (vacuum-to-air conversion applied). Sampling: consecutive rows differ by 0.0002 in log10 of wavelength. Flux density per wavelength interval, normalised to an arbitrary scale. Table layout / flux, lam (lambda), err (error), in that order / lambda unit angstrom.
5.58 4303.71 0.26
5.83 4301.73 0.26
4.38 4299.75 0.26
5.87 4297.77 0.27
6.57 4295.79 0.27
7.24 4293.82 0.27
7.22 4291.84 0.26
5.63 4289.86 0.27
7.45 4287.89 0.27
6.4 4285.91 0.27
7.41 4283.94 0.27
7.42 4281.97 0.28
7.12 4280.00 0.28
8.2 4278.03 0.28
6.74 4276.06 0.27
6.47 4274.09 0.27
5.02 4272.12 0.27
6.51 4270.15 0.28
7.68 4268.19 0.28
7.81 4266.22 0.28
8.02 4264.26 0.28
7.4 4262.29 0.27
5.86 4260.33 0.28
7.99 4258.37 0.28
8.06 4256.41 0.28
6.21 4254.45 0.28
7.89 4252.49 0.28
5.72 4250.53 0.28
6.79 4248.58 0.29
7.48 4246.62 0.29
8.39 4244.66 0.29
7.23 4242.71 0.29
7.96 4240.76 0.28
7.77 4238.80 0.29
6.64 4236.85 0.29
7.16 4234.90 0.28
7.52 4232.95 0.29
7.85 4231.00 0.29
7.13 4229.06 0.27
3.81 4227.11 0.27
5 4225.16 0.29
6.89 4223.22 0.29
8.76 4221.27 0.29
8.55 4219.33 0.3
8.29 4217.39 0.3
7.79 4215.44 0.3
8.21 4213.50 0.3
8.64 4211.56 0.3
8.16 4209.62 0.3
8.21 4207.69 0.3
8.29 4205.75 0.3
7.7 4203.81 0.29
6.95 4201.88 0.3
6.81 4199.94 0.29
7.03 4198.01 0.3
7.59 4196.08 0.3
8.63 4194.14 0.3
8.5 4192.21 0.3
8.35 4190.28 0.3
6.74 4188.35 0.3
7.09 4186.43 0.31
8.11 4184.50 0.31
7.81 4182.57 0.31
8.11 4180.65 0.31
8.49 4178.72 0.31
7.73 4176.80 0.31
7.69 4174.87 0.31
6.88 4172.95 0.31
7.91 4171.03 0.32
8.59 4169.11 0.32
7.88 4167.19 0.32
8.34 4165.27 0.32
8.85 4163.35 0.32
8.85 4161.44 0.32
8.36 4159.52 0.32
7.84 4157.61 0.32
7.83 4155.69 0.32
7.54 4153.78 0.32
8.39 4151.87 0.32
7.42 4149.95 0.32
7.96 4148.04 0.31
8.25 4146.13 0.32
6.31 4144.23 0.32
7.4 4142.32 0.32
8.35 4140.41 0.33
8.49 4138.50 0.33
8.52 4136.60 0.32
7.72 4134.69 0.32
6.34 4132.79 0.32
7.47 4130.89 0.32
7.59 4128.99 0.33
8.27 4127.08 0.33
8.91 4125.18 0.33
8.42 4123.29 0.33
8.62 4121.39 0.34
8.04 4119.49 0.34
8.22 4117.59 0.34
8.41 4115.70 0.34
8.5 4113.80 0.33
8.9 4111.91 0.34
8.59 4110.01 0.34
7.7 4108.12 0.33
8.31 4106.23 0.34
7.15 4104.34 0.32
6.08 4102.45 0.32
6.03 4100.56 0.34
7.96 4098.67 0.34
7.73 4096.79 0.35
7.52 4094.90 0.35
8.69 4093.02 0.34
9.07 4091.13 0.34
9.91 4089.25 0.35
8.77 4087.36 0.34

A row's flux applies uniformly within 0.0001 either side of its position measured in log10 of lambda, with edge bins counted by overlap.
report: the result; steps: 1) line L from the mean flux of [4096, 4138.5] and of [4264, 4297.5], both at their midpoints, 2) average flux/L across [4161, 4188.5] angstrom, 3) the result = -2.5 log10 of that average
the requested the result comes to -0.05 mag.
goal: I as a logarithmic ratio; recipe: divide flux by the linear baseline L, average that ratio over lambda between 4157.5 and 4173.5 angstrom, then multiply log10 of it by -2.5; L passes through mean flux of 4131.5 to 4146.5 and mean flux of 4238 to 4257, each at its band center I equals -0.089 mag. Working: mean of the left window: 7.65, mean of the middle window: 8.22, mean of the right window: 7.33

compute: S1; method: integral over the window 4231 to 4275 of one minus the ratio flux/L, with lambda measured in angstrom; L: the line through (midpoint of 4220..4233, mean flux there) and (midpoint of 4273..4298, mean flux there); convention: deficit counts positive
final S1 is -2.47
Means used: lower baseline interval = 6.7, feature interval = 7.18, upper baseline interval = 6.93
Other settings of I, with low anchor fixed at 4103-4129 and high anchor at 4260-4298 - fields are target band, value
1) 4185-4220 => -0.04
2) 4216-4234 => 0.04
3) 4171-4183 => -0.01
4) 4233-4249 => -0.03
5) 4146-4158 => 0.01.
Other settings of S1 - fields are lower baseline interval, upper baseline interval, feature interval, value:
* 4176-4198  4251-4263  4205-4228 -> 0.1 angstrom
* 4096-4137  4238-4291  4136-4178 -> -1.6 angstrom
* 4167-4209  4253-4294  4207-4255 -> 0.3 angstrom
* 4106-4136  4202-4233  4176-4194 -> -0.4 angstrom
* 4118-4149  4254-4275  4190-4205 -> -0.4 angstrom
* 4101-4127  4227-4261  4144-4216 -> -2.6 angstrom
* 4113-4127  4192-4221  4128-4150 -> 1.8 angstrom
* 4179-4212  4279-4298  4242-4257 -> 0.1 angstrom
